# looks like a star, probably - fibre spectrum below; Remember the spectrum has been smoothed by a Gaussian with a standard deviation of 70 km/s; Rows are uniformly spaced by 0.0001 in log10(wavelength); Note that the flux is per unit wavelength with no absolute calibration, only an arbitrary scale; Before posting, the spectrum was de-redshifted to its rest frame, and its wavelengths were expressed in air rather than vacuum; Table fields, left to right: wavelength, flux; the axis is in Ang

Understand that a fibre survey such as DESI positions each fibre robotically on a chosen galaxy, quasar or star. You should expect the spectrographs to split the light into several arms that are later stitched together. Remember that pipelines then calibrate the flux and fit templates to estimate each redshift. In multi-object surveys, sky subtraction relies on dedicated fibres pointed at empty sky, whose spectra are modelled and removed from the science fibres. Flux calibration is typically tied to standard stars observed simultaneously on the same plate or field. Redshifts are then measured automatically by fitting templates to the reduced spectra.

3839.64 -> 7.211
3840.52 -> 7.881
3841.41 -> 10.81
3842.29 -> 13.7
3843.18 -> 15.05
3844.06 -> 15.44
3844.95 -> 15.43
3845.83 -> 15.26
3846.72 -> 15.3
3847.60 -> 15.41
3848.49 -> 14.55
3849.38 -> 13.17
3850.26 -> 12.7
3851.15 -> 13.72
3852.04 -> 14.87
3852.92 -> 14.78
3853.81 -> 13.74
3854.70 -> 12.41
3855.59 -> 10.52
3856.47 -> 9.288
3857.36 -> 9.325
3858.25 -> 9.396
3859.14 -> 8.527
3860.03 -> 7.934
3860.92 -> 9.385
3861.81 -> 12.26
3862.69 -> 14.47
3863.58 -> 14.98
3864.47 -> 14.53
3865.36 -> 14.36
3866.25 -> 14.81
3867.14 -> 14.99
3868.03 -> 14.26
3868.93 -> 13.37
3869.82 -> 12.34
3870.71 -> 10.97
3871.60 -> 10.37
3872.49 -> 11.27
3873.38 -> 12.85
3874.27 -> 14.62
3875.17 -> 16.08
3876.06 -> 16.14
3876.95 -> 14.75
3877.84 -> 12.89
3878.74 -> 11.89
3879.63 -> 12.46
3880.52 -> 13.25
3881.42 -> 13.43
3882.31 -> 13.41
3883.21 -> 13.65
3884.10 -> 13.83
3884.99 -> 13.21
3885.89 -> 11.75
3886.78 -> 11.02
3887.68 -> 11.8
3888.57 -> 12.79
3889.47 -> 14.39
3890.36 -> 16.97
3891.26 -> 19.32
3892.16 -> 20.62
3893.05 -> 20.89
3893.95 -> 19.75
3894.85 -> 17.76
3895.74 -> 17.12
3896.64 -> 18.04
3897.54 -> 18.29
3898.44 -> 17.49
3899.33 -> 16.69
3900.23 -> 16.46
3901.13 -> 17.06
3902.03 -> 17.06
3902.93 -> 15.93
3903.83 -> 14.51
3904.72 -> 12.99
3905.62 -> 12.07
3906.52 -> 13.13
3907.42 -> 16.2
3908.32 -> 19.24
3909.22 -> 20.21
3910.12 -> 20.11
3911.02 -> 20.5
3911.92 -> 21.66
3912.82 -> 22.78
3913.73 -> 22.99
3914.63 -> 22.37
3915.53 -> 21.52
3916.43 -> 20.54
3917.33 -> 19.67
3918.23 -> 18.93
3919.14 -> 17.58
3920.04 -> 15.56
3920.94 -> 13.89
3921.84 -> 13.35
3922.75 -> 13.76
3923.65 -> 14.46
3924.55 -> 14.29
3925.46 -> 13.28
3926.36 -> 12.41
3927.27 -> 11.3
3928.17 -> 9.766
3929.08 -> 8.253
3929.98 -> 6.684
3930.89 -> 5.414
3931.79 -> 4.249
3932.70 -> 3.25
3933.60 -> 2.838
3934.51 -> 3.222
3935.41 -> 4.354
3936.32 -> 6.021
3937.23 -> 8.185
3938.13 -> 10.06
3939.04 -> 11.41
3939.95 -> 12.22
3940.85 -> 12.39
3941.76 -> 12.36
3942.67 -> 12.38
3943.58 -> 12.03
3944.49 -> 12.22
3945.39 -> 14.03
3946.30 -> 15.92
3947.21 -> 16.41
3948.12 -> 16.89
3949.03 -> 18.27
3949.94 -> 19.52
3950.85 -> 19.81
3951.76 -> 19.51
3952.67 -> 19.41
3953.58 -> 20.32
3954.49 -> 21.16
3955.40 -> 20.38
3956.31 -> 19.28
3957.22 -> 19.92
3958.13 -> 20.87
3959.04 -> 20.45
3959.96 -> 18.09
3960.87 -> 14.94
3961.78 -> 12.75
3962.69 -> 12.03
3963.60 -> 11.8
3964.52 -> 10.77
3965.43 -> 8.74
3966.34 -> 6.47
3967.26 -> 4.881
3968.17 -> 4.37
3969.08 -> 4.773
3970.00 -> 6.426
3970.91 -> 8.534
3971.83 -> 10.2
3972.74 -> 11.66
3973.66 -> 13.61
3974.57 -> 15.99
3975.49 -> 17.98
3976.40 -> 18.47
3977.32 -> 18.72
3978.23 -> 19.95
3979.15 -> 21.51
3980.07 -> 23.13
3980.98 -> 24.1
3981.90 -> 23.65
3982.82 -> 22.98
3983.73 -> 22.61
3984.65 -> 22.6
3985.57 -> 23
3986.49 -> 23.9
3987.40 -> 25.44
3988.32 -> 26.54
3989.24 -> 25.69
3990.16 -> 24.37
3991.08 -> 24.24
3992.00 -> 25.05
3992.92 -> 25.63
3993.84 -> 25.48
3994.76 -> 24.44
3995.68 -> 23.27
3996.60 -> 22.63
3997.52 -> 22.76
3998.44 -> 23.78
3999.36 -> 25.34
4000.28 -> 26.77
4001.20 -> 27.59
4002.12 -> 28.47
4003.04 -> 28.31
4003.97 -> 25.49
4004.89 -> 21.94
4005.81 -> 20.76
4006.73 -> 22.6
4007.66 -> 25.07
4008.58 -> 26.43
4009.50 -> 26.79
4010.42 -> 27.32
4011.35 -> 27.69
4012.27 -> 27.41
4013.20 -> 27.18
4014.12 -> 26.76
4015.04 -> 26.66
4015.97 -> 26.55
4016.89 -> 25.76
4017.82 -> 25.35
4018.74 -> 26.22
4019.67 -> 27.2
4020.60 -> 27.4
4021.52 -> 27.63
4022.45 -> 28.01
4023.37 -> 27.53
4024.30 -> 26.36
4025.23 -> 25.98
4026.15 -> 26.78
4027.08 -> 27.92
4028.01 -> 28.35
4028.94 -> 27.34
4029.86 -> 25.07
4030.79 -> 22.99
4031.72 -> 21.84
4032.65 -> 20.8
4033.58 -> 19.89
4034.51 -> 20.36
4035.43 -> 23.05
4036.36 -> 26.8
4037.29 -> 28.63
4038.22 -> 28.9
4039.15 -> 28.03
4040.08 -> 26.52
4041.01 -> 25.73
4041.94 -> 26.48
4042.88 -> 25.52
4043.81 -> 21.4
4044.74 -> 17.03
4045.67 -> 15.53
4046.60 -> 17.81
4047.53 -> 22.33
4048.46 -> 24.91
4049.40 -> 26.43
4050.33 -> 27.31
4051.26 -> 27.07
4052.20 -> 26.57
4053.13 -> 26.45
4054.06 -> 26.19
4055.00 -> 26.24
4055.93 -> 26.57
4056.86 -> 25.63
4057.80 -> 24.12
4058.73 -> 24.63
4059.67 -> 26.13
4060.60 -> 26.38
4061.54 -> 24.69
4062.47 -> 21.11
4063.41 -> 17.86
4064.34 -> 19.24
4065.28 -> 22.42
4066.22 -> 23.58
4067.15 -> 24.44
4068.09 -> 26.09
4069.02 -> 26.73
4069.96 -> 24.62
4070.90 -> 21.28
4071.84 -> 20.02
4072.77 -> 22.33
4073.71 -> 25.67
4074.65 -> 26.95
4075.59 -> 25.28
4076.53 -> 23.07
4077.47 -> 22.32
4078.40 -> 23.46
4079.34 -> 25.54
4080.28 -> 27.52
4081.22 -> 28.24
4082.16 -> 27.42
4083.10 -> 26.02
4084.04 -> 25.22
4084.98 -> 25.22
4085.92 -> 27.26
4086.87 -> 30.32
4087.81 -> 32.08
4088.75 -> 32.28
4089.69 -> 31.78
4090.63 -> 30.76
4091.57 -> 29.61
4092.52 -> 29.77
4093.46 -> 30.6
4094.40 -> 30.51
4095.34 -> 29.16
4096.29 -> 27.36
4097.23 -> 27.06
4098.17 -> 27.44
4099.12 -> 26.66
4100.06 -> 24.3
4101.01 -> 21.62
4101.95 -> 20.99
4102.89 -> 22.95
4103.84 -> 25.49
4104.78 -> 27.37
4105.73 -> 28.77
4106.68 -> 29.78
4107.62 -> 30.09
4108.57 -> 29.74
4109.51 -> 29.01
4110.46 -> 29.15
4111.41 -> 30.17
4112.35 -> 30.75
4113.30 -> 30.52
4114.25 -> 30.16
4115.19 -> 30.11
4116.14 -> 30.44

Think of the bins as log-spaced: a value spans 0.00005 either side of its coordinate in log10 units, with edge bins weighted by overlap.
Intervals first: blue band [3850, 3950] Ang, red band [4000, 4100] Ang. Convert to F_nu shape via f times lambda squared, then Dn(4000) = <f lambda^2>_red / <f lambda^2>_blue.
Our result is 1.99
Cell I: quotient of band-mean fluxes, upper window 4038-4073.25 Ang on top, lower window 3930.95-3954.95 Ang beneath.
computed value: 1.92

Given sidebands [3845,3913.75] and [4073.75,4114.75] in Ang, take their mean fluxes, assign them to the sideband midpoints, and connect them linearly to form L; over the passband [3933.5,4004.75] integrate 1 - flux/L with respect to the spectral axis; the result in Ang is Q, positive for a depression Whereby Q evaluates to 9.8 Ang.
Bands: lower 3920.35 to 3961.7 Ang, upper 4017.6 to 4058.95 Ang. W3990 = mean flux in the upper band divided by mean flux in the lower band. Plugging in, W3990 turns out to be 1.9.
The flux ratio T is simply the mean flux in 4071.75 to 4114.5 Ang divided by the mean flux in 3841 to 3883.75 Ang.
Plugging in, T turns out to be 2.1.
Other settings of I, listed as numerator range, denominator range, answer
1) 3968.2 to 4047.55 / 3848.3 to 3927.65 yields 1.56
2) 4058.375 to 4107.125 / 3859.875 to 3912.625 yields 1.72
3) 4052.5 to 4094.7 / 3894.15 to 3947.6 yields 1.83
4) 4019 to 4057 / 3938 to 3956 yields 1.57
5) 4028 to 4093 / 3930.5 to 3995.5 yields 1.58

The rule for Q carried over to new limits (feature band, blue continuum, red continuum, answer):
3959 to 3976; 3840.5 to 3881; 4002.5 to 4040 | 8.23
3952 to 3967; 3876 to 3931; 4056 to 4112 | 2.30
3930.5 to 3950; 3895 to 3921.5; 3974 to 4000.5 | 9.38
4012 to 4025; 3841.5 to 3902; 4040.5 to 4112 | -2.54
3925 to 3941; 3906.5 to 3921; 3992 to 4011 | 9.84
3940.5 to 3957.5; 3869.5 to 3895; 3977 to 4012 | 2.85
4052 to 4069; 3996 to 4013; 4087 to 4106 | 1.59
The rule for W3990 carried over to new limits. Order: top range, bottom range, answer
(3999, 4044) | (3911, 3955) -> 1.84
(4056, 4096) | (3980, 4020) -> 1.03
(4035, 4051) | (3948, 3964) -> 1.34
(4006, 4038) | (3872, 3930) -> 1.64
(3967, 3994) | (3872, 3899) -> 1.25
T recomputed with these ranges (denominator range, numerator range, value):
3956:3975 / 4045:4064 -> 1.98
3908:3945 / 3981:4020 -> 1.89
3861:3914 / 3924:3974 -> 0.79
